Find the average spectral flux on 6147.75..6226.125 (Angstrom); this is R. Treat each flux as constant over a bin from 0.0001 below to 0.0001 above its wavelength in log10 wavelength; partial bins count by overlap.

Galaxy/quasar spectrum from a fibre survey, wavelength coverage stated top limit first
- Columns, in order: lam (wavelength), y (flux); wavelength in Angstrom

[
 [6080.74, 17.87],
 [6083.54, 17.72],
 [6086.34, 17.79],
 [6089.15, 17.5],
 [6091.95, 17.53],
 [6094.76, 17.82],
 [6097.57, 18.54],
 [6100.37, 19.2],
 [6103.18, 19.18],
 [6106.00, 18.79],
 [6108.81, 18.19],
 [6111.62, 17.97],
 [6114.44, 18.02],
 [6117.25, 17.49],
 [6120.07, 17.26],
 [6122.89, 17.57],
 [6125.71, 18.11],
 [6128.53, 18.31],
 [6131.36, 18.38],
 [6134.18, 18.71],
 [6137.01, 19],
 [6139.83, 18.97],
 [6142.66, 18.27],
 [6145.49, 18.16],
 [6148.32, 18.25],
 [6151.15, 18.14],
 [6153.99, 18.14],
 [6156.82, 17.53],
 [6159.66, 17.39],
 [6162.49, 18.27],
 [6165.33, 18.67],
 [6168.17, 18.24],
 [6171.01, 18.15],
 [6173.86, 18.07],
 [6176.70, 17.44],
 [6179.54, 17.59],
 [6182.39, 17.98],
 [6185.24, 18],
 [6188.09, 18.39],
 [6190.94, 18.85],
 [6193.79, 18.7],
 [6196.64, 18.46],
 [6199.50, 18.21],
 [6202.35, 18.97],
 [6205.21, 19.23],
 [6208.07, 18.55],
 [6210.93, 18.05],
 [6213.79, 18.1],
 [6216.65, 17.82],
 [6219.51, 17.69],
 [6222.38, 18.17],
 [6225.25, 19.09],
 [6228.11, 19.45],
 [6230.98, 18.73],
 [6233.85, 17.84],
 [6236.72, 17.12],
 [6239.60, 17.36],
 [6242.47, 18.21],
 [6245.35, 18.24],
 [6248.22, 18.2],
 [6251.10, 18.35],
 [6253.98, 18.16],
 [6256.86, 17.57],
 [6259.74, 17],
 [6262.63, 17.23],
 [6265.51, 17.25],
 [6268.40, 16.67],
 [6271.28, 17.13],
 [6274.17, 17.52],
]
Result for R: 18.2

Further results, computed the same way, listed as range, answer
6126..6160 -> 18.3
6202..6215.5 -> 18.5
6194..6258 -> 18.3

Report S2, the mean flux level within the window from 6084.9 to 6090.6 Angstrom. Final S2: 17.6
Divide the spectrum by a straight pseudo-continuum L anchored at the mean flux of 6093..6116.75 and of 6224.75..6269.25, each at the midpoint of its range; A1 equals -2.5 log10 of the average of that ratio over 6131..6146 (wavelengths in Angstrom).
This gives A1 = -0.020 mag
